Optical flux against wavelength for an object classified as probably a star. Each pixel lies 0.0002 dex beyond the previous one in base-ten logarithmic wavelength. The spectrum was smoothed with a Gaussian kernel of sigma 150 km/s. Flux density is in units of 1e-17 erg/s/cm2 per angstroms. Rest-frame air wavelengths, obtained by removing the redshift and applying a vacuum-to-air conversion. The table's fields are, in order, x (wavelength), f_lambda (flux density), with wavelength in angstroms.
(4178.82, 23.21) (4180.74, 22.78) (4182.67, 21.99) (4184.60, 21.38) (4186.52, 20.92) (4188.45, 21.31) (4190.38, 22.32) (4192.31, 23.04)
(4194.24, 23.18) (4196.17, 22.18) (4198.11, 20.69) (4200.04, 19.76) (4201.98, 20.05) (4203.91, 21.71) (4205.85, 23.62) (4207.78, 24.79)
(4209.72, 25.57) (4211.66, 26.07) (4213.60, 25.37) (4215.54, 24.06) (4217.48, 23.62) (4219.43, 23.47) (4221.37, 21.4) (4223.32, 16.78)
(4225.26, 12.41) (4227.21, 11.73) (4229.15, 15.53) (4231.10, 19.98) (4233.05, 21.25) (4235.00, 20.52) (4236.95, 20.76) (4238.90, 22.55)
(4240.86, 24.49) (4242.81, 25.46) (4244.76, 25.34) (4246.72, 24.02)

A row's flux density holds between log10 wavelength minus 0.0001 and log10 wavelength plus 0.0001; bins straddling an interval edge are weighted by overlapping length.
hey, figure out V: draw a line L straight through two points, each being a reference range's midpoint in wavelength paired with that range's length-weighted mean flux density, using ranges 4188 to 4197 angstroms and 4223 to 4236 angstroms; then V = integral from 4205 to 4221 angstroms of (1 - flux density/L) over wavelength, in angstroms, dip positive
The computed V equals -4.2 angstroms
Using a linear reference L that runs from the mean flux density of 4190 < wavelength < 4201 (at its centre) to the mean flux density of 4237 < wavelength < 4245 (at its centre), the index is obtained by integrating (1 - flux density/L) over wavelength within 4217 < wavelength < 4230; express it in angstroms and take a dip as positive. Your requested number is 3.1 angstroms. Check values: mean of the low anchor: 21.8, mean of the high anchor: 24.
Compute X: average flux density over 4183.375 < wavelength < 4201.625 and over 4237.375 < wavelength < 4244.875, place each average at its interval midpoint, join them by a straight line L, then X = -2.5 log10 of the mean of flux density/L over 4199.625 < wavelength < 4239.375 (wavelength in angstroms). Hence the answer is 0.10 mag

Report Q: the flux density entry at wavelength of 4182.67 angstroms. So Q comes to 21.99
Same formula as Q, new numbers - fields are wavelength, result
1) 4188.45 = 21.31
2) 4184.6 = 21.38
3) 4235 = 20.52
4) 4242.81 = 25.46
